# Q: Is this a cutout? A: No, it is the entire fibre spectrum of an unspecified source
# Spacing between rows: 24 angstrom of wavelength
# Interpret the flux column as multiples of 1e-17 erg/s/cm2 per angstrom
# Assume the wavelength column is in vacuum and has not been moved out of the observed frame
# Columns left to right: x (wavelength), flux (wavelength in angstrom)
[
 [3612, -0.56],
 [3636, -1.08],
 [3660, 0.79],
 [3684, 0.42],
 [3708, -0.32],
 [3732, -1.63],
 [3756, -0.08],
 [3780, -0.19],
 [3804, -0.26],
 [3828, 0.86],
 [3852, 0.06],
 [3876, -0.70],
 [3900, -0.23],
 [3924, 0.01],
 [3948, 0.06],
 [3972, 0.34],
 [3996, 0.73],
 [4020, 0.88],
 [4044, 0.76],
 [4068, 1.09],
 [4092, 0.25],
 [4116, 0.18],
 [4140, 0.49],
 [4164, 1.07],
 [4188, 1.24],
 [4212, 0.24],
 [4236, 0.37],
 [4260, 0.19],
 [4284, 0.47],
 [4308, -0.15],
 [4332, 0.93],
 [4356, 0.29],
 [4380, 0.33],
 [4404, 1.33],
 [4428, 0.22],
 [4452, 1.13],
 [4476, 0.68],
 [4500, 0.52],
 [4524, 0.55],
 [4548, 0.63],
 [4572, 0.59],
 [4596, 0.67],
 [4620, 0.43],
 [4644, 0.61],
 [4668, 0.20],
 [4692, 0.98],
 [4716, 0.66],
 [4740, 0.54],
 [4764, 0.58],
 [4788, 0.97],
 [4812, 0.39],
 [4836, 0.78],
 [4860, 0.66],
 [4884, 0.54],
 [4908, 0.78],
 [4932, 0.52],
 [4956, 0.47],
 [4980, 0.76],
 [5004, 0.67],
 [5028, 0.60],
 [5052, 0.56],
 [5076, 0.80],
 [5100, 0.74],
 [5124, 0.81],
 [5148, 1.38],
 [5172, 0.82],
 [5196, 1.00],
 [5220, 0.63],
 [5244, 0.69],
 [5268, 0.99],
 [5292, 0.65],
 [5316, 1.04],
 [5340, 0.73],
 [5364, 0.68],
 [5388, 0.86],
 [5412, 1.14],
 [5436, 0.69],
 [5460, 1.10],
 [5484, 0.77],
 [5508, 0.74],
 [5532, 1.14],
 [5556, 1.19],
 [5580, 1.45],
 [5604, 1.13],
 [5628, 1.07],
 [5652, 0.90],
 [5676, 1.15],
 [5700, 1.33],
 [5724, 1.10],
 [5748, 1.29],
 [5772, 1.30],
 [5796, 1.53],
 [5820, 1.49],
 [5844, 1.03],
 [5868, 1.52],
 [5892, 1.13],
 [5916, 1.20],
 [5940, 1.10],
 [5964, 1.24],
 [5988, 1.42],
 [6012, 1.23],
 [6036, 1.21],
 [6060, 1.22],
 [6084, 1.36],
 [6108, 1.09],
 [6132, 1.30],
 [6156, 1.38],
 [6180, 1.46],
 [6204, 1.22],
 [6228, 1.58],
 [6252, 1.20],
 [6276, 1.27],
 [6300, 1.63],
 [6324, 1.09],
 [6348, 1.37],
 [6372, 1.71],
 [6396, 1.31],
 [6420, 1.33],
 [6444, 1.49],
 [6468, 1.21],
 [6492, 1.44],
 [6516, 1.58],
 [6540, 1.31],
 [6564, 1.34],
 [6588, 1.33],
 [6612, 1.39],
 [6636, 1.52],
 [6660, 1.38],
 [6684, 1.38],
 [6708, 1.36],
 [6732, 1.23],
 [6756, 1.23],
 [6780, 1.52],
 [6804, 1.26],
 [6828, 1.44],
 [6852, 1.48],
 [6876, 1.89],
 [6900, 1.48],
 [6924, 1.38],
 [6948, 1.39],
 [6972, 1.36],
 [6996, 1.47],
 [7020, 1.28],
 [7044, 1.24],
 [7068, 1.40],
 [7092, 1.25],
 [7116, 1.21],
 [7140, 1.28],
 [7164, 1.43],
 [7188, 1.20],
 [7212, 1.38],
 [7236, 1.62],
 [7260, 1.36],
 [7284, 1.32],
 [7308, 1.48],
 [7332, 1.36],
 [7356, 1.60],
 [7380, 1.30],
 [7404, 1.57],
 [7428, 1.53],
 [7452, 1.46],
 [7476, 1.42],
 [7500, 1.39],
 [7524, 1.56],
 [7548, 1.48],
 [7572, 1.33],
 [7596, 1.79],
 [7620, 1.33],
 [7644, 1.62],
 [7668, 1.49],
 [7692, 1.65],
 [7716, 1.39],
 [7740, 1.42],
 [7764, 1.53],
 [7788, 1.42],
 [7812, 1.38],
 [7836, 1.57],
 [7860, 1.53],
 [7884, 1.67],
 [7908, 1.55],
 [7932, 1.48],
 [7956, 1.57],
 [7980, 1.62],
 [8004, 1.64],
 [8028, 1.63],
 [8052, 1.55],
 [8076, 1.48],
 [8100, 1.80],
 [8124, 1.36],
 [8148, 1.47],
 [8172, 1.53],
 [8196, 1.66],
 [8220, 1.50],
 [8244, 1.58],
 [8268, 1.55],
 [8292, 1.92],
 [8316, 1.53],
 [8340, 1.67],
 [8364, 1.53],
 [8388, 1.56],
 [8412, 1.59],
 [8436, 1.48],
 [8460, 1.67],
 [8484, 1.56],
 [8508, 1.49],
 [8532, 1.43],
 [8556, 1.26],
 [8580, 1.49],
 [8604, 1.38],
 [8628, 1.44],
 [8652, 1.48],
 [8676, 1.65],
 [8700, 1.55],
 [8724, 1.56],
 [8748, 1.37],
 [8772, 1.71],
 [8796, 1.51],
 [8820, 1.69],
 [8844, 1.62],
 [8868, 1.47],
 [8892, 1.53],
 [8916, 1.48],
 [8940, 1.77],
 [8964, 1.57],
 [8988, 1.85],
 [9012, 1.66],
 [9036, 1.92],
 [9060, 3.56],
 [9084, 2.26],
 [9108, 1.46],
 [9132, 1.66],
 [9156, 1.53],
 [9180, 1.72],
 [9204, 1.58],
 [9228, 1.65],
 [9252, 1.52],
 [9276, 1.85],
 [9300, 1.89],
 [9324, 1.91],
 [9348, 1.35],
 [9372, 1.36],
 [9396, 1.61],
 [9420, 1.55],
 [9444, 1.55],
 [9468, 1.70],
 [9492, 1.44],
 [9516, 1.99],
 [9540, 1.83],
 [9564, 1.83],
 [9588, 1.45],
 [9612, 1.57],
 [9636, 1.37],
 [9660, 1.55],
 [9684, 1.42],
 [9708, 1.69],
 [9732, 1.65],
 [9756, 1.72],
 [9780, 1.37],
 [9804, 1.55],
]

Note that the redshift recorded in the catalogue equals 0.38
